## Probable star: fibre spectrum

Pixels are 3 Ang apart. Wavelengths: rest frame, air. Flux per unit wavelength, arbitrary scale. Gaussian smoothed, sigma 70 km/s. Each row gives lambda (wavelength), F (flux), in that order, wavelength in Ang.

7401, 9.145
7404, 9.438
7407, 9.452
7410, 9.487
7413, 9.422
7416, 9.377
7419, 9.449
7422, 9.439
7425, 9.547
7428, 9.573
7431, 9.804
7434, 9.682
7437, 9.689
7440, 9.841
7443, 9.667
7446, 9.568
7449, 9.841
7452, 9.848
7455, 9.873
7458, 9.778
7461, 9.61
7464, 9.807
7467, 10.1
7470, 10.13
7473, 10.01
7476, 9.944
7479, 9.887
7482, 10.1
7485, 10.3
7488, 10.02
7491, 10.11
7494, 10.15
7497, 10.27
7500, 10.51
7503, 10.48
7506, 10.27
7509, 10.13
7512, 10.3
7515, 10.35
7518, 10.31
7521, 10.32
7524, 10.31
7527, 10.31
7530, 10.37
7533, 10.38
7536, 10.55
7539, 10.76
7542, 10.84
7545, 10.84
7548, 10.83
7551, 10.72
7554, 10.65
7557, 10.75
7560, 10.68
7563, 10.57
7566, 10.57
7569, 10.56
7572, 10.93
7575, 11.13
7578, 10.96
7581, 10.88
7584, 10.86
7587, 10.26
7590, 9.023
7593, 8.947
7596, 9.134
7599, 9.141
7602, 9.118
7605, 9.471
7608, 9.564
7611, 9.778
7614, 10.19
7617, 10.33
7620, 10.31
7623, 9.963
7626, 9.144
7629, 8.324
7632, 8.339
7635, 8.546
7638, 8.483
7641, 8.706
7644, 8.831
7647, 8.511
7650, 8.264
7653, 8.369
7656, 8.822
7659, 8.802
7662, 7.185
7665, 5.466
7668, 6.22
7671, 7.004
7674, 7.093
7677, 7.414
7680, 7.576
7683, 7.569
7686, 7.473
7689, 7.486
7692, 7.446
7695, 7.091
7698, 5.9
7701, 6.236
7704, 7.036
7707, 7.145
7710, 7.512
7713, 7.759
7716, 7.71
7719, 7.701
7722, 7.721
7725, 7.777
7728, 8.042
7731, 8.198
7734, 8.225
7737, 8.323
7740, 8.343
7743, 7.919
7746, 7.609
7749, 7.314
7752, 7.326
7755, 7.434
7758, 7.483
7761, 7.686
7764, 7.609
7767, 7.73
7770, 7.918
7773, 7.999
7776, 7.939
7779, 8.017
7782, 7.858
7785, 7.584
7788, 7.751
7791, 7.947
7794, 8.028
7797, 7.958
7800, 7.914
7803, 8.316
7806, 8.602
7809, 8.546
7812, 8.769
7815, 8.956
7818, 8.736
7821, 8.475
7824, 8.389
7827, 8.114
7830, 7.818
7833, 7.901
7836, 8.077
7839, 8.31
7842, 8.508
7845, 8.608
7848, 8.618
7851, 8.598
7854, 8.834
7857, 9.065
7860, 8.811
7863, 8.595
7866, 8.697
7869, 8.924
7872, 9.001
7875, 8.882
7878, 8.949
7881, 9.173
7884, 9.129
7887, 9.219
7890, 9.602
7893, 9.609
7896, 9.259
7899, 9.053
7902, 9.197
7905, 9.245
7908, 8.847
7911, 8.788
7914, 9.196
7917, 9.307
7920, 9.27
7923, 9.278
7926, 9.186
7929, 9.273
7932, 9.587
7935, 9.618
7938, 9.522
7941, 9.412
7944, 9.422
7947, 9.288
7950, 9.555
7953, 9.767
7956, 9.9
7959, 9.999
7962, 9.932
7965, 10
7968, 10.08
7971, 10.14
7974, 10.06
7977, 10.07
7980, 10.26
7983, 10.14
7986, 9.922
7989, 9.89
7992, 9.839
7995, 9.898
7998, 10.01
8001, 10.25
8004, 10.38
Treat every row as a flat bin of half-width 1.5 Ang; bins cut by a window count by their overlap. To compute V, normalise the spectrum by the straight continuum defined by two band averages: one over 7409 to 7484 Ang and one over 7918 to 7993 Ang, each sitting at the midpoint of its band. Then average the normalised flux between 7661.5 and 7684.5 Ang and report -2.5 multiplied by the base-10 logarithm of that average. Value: 0.369 mag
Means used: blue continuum 9.74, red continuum 9.73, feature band 6.93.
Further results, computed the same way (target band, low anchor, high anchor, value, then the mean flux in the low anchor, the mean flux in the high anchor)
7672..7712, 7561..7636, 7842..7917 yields 0.315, 9.86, 8.99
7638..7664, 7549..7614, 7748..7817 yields 0.126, 10.2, 7.95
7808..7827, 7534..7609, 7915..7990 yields 0.155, 10.3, 9.71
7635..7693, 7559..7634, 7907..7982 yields 0.261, 9.91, 9.6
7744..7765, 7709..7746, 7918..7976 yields 0.089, 7.93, 9.65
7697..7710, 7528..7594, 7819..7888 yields 0.391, 10.6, 8.64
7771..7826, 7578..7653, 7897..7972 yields 0.150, 9.35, 9.47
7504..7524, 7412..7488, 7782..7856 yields -0.084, 9.78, 8.3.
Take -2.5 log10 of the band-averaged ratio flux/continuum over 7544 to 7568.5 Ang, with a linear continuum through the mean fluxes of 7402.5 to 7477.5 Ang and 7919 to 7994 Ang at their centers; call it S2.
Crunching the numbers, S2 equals -0.11 mag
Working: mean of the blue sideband 9.7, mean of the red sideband 9.74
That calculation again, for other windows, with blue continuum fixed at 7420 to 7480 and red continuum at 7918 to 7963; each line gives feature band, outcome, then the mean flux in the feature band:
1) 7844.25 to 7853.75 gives 0.11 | 8.64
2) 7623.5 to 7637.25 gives 0.12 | 8.68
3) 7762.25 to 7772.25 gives 0.23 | 7.77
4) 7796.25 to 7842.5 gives 0.15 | 8.34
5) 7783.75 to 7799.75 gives 0.22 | 7.86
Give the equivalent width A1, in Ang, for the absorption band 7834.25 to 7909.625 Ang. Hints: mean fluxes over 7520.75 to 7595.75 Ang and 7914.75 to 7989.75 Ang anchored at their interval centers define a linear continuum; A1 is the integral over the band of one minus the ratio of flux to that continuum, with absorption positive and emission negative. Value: 7.3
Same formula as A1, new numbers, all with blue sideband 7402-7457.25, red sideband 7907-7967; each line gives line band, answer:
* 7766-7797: 5.3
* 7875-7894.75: 0.5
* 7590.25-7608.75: 0.7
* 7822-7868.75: 5.0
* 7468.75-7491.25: -1.1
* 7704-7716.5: 2.7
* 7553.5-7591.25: -4.1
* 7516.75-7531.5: -1.1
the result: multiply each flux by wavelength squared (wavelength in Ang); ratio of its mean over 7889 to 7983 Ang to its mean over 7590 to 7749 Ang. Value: 1.26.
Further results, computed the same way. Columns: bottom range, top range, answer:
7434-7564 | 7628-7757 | 0.79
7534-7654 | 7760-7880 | 0.90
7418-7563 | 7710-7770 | 0.82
